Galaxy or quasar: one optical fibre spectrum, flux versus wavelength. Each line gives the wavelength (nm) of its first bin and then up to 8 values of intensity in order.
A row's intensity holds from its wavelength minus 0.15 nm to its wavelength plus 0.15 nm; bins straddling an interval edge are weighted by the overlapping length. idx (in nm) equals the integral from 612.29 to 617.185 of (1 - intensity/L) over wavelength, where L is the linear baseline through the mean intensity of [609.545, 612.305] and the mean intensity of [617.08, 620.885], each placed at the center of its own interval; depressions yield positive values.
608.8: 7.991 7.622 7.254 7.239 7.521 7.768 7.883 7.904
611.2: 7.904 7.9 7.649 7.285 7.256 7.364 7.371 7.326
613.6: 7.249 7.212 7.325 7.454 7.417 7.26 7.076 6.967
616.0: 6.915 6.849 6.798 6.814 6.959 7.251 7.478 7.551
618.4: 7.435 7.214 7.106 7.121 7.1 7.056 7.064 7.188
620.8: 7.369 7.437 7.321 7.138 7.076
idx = 0.19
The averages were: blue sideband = 7.66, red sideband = 7.22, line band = 7.16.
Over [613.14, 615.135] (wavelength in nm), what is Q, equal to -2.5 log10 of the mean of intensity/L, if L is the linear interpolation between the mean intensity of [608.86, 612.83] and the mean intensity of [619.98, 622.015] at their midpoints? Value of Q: 0.02 mag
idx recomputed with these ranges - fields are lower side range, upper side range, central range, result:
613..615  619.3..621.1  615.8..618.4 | 0.06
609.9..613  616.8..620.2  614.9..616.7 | 0.09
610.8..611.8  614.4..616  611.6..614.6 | 0.08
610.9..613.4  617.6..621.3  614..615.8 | 0.04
